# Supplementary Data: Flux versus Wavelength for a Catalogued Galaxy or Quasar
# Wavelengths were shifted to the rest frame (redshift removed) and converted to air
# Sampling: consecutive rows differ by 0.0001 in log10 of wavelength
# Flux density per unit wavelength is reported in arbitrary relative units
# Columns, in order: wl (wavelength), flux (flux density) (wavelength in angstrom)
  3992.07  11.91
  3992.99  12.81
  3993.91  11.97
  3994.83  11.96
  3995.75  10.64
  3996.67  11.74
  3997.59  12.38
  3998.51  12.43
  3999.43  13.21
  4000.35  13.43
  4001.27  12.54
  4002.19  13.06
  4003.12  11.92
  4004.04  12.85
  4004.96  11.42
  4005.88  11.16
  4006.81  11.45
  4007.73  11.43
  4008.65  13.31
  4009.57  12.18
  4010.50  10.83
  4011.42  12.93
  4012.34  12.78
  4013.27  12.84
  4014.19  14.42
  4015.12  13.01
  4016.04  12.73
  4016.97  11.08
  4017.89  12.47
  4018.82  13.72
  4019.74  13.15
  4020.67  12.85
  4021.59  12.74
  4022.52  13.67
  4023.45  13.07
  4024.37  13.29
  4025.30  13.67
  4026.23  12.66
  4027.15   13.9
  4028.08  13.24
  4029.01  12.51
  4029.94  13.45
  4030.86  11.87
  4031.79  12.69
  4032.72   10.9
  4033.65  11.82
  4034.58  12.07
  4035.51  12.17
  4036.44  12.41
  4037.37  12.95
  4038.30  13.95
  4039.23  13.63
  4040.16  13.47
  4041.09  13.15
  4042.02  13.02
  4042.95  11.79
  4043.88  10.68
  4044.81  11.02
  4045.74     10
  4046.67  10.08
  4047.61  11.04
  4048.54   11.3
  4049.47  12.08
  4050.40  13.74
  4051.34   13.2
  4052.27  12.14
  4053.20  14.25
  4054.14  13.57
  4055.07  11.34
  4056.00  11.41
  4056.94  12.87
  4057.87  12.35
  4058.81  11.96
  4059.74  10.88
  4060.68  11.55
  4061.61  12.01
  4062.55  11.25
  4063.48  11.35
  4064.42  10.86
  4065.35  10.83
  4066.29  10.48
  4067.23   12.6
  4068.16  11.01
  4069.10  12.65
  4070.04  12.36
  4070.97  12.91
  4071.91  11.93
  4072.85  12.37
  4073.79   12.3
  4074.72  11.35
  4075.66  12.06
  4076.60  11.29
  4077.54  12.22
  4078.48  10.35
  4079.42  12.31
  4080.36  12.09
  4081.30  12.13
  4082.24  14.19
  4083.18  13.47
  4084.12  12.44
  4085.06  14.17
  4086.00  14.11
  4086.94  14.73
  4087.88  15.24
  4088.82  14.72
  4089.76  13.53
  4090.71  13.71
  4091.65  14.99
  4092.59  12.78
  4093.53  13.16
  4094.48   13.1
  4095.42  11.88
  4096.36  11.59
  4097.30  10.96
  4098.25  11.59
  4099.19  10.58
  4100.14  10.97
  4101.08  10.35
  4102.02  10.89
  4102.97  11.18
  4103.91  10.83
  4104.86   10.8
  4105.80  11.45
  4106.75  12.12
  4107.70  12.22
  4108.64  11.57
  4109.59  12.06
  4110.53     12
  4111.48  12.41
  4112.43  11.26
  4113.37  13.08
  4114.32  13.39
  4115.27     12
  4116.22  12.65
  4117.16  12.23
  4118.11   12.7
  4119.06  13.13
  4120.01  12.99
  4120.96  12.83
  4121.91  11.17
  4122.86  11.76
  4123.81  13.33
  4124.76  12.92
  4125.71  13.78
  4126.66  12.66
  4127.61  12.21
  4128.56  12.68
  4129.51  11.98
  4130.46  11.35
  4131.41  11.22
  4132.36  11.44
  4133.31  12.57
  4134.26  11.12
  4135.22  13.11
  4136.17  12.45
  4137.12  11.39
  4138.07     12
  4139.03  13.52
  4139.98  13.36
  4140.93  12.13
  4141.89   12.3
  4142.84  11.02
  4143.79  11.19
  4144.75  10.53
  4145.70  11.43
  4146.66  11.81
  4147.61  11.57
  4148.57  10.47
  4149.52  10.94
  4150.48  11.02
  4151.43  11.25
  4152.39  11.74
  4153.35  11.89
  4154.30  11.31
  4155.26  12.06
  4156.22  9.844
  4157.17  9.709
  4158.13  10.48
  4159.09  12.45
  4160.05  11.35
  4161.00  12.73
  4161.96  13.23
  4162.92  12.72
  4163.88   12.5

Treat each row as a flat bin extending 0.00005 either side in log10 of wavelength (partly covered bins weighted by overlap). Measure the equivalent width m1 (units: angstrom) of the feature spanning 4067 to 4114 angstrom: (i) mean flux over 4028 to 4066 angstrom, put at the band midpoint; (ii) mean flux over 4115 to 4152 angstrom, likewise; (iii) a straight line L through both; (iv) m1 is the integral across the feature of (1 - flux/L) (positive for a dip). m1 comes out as -1.0 angstrom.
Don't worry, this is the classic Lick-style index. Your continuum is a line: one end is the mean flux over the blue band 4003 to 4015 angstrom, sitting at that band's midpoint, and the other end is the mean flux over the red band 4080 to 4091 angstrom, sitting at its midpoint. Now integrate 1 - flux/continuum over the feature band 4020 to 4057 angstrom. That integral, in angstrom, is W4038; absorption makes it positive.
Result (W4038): 1.0 angstrom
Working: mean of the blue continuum 12.3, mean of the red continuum 13.7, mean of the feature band 12.5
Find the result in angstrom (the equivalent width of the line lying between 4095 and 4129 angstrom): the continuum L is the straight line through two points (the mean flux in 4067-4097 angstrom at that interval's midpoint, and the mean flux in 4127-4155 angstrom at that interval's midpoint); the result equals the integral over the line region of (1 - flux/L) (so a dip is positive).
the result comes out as 0.7 angstrom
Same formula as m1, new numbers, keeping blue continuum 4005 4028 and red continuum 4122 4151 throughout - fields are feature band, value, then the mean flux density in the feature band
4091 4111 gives 0.66 angstrom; 11.8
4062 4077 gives 0.79 angstrom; 11.7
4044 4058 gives 0.57 angstrom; 12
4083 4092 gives -1.36 angstrom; 14.1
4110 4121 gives -0.41 angstrom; 12.5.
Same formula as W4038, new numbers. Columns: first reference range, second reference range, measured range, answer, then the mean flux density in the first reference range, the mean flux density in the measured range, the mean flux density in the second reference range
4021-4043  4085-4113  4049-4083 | 1.41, 12.9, 12.1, 12.3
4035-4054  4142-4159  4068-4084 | -0.32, 12.3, 12.2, 11.1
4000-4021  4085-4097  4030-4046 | 0.75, 12.5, 12.3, 13.6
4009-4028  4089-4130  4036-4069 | 1.69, 12.9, 12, 12.2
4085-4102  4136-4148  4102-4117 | 0.72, 12.8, 11.9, 11.9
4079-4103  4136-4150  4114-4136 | -0.57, 12.8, 12.4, 11.7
